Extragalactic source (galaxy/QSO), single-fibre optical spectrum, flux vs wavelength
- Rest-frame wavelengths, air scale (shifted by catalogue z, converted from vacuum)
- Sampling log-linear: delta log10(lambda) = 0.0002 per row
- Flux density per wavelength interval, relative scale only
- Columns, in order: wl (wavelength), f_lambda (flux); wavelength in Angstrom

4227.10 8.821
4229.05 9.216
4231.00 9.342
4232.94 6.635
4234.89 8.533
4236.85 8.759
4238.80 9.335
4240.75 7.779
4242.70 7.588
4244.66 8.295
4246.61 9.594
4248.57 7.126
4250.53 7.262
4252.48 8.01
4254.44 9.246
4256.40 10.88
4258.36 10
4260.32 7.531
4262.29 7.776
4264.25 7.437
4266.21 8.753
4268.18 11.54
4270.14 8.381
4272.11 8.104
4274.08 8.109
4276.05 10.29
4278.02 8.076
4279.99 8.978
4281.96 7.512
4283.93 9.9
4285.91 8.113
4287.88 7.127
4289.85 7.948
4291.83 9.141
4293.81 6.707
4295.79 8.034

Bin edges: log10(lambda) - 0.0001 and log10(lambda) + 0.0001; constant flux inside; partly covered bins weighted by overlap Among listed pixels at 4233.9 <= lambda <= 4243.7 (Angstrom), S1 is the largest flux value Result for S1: 9.335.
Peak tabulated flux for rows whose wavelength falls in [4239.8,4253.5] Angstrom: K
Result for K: 9.594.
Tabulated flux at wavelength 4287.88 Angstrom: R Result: 7.127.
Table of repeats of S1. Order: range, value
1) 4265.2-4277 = 11.54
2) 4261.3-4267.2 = 8.753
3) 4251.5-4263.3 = 10.88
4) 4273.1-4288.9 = 10.29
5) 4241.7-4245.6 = 8.295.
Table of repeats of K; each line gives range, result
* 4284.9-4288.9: 8.113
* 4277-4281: 8.978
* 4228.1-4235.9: 9.342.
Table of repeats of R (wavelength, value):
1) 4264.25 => 7.437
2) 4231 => 9.342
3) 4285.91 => 8.113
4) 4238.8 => 9.335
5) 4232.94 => 6.635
